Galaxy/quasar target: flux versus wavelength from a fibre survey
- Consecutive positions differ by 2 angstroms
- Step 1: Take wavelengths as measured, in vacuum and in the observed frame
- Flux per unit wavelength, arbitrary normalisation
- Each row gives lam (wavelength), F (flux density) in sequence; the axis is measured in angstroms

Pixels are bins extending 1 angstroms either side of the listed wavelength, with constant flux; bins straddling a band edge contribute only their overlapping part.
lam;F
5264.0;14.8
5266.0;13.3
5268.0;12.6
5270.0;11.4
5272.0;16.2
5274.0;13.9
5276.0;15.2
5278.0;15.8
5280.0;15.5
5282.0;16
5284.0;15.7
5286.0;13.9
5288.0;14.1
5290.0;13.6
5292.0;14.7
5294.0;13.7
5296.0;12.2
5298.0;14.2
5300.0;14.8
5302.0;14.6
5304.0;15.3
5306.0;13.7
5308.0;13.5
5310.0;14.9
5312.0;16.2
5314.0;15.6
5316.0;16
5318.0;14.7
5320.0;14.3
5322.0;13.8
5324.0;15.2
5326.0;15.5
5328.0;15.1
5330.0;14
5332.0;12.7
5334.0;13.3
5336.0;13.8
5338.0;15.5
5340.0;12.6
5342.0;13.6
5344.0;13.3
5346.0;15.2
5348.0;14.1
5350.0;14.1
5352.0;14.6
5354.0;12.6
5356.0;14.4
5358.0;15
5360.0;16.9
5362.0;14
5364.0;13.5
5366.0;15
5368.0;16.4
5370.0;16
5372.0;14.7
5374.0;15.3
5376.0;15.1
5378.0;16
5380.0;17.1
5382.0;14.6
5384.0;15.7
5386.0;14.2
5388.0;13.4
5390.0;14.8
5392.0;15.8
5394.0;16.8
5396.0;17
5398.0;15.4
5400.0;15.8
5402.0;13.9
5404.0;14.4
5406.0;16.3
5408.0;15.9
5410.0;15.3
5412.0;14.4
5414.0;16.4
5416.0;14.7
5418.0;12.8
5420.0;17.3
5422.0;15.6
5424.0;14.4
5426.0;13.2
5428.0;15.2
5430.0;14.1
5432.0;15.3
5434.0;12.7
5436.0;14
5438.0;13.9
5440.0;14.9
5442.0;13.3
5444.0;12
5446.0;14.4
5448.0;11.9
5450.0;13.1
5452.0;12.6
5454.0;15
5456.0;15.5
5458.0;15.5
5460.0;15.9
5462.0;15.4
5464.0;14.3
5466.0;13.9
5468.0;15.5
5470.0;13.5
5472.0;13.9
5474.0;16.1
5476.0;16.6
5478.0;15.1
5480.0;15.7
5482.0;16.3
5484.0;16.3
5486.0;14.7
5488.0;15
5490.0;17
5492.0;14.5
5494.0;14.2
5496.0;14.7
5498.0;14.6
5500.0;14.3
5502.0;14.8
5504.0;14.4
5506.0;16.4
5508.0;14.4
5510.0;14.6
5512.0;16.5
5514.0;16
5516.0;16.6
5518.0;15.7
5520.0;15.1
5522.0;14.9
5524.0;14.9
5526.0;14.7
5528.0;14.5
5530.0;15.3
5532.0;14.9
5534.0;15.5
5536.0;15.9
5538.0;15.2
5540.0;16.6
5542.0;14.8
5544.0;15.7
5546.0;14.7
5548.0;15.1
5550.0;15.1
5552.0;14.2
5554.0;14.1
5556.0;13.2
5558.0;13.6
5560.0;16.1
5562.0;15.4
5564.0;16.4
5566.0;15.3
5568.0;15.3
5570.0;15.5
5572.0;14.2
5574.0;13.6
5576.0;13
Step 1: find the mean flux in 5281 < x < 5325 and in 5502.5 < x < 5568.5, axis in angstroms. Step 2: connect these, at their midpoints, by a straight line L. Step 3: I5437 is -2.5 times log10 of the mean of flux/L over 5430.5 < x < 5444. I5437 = 0.08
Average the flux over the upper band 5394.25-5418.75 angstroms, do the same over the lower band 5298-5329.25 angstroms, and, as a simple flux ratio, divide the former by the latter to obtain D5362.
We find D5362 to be 1.03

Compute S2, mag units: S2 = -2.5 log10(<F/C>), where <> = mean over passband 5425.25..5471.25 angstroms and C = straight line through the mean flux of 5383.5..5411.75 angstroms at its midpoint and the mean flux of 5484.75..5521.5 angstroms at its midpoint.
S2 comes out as 0.08 mag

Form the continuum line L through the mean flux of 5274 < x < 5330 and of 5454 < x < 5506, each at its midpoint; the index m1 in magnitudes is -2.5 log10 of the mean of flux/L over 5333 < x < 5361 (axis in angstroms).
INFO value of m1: 0.04 mag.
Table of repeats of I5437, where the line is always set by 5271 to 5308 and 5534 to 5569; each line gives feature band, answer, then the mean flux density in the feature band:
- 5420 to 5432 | 0.00 mag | 14.8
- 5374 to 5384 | -0.06 mag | 15.7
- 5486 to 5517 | -0.01 mag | 15.2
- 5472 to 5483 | -0.06 mag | 15.8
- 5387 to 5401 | -0.06 mag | 15.6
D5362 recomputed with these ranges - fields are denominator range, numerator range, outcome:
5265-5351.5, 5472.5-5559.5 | 1.06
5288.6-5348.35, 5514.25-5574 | 1.05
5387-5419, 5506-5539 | 1.01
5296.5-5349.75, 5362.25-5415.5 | 1.06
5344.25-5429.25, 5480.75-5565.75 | 1.01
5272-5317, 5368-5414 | 1.05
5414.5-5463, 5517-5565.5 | 1.05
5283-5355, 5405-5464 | 1.02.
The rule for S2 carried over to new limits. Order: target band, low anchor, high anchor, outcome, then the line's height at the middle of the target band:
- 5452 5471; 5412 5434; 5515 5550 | 0.010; 15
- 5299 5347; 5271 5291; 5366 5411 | 0.051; 15.2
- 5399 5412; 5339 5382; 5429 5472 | -0.057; 14.4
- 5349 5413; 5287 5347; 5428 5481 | -0.057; 14.4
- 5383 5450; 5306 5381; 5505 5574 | 0.013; 14.9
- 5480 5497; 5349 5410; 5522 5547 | -0.012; 15.2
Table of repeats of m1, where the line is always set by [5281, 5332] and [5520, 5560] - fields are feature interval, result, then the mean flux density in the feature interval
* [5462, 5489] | -0.02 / 15.2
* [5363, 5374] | -0.03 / 15.1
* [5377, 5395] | -0.05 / 15.4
